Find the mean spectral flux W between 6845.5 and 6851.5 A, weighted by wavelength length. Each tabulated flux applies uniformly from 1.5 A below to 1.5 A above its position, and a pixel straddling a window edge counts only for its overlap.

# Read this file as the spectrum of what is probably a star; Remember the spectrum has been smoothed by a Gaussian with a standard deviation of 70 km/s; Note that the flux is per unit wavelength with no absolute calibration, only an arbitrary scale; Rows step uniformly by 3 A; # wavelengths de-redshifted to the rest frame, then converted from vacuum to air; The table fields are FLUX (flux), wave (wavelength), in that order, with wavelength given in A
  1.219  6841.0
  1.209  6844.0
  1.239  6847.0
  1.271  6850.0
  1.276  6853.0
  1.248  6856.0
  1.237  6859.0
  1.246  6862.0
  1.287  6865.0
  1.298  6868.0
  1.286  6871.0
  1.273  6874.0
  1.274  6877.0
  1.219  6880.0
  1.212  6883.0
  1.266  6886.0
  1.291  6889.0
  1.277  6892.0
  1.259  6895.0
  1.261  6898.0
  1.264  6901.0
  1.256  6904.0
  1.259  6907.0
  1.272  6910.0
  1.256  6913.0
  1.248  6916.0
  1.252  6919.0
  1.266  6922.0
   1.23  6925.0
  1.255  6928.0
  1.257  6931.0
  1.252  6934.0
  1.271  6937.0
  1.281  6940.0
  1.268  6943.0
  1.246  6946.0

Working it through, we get 1.26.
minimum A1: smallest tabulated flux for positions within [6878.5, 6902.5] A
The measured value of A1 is 1.212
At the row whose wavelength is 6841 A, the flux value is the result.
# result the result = 1.219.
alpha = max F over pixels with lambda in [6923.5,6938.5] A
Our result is 1.271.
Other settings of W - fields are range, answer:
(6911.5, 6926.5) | 1.25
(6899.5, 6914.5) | 1.26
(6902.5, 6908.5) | 1.26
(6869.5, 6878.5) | 1.28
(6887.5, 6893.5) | 1.28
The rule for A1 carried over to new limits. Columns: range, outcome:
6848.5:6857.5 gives 1.248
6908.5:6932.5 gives 1.23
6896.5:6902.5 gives 1.261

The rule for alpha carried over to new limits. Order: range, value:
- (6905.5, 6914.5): 1.272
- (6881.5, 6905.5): 1.291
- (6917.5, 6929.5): 1.266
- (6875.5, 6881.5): 1.274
